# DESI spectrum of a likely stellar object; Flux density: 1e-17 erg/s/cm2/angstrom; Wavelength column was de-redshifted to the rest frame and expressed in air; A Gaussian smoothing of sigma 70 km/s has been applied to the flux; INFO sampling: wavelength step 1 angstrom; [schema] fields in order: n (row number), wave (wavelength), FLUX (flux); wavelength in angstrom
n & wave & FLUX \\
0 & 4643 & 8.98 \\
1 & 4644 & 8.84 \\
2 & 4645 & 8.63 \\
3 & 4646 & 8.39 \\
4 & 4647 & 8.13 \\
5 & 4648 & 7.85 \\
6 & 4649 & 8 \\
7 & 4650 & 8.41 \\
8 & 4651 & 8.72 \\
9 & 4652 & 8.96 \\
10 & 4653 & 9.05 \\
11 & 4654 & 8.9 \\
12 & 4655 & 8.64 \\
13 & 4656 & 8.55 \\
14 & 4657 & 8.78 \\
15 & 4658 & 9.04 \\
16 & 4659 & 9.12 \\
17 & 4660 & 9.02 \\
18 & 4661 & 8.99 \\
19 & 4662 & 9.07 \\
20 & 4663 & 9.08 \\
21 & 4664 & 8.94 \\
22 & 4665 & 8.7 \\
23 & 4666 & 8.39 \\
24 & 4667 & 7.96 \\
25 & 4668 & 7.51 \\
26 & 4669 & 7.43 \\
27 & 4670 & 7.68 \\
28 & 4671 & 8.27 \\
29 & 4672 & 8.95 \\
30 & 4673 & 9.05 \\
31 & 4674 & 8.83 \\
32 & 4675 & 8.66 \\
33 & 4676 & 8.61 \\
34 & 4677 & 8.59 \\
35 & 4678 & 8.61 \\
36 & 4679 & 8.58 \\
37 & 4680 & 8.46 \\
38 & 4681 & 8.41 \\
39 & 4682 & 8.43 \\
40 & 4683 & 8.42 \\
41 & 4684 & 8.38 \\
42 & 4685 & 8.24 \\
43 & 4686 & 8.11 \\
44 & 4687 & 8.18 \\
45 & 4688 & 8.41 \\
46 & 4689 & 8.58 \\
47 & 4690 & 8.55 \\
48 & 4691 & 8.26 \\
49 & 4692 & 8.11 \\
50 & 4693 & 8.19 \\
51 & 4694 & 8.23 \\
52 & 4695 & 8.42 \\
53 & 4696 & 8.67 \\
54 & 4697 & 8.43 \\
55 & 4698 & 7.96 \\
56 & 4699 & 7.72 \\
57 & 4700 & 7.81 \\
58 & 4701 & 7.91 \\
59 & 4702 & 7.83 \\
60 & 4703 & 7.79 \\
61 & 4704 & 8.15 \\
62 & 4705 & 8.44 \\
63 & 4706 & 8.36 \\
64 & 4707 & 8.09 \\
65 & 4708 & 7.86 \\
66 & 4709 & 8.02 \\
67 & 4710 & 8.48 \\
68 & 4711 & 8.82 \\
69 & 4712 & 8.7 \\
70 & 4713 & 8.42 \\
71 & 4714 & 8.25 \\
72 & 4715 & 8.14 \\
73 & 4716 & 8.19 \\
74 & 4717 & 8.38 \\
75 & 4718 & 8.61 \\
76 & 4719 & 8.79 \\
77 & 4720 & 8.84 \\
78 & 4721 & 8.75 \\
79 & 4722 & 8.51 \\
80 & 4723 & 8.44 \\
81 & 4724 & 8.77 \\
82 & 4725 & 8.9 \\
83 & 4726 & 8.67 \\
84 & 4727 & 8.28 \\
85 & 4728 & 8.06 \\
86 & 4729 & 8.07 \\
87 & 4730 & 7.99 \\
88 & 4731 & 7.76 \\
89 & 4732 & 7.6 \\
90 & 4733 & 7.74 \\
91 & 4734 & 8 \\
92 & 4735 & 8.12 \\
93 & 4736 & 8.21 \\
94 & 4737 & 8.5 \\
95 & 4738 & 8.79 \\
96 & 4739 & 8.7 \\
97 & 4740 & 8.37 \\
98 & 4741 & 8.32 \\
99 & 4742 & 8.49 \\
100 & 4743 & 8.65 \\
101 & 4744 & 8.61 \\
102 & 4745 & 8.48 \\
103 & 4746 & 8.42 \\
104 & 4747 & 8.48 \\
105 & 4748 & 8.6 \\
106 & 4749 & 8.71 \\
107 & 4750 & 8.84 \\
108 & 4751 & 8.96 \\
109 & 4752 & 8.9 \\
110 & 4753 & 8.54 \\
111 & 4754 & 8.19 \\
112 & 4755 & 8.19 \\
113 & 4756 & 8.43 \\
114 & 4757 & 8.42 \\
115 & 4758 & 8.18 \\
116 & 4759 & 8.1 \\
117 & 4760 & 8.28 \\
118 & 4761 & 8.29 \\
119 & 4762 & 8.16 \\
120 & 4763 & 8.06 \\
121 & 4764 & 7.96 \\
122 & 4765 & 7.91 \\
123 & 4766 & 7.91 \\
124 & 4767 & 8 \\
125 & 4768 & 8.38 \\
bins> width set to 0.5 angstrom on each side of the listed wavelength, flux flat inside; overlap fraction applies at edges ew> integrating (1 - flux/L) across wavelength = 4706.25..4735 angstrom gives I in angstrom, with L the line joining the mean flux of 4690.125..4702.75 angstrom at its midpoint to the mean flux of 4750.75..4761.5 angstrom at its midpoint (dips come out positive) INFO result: -0.3 angstrom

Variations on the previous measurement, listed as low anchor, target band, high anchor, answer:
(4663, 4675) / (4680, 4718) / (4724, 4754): 0.6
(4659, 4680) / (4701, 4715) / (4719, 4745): 0.4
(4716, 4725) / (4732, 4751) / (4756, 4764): -0.1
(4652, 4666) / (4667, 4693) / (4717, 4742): 1.1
